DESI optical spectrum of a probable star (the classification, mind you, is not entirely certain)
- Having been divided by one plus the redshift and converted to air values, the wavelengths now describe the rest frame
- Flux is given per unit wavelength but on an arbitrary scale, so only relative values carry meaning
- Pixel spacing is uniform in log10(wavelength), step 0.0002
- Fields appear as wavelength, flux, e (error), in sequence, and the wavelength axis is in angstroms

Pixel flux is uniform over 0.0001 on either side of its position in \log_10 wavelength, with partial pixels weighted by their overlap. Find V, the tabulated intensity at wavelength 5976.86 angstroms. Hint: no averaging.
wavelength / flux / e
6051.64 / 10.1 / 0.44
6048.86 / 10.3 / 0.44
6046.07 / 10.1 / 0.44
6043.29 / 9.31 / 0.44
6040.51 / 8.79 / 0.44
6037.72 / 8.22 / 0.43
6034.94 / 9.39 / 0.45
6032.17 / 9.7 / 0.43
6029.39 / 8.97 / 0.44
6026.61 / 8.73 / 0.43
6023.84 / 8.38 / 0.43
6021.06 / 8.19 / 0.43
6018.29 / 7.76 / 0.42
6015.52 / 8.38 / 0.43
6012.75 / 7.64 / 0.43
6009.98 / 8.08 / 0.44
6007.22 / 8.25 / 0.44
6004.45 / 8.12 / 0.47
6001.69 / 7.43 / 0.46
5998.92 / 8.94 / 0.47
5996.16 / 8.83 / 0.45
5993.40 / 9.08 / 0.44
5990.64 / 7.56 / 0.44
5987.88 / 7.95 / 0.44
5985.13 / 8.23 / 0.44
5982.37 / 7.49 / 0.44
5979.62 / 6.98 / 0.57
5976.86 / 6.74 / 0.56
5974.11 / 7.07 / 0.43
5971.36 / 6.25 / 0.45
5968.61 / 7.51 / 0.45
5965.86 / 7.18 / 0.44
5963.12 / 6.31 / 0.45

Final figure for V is 6.74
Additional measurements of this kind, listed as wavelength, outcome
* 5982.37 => 7.49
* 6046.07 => 10.1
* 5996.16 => 8.83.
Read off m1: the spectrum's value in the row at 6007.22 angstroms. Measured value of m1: 8.25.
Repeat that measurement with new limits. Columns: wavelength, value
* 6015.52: 8.38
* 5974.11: 7.07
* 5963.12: 6.31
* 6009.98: 8.08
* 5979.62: 6.98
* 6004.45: 8.12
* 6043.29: 9.31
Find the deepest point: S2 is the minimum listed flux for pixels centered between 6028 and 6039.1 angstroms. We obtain 8.22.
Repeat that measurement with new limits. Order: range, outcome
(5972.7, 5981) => 6.74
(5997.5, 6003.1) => 7.43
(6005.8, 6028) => 7.64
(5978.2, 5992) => 6.98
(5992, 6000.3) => 8.83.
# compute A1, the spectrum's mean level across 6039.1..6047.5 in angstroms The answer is 9.39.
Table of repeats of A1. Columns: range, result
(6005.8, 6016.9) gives 8.09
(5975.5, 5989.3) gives 7.48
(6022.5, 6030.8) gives 8.7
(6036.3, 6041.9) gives 8.5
